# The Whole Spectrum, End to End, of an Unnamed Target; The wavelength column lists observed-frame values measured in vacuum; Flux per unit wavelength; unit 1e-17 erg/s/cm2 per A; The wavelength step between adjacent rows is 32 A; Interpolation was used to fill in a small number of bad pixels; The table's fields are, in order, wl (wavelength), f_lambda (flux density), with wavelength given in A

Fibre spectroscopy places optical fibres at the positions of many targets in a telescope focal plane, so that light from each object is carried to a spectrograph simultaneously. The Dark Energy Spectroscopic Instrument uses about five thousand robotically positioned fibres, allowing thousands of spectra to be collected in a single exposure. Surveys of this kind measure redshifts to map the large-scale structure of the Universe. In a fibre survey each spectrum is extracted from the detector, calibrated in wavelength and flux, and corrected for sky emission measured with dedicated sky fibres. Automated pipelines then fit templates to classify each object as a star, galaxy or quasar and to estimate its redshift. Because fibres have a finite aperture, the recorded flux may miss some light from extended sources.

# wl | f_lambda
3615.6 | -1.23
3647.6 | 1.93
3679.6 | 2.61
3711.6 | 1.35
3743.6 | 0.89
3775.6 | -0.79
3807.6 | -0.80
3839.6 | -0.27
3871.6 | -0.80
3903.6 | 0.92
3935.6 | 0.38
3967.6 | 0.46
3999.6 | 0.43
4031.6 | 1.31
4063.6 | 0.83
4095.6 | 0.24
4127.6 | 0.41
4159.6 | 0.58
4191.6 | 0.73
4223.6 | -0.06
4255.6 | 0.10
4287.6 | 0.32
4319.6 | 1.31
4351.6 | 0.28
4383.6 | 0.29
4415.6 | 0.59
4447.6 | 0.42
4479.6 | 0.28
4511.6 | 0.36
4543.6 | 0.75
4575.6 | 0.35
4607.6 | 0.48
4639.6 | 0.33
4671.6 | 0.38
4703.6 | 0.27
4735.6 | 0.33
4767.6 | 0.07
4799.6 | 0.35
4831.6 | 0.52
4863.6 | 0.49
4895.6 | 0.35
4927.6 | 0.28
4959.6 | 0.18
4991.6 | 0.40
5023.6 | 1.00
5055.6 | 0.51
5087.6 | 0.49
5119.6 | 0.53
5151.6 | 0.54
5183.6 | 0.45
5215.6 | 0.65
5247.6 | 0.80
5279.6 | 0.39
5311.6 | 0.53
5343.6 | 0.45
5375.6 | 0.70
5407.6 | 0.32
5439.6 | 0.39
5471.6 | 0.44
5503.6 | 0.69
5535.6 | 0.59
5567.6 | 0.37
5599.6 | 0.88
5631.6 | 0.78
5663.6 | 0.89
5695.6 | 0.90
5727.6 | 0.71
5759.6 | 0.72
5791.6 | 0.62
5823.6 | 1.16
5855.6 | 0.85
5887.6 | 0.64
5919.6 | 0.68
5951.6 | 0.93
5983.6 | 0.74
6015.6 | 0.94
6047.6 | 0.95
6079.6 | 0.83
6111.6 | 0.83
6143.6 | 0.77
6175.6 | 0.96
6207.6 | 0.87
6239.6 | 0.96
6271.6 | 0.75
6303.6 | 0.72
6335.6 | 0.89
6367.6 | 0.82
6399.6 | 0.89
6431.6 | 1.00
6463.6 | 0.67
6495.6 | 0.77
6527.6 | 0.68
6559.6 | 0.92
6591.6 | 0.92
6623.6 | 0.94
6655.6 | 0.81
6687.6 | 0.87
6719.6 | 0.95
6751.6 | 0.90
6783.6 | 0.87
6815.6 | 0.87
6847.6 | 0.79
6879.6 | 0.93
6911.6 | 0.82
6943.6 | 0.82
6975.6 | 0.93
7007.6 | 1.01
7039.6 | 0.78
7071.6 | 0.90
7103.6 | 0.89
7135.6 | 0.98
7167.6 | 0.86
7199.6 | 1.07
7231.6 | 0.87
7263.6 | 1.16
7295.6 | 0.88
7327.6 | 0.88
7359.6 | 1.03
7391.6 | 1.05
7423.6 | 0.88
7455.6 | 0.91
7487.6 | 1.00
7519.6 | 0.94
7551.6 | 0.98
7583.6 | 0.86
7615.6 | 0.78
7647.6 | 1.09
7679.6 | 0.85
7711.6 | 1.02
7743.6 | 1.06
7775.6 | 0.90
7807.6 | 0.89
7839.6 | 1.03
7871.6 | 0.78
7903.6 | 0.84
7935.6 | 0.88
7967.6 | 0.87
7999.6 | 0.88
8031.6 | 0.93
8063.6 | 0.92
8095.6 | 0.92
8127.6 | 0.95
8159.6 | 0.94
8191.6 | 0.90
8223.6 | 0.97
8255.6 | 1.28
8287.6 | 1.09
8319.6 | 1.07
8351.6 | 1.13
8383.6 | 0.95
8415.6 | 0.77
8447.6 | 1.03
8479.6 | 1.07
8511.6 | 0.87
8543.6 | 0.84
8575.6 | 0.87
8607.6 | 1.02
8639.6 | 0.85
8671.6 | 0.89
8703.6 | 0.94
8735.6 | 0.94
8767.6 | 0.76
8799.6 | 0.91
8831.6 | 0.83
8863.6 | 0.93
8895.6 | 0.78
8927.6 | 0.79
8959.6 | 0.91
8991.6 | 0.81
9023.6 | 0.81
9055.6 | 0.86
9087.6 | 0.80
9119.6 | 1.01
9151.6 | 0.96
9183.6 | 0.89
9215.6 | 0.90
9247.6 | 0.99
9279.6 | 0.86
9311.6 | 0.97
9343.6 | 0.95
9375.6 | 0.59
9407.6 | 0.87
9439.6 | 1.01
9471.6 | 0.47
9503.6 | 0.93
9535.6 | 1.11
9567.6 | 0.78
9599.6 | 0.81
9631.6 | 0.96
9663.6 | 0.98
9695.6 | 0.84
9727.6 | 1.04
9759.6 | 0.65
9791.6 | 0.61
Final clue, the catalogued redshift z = 0.26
